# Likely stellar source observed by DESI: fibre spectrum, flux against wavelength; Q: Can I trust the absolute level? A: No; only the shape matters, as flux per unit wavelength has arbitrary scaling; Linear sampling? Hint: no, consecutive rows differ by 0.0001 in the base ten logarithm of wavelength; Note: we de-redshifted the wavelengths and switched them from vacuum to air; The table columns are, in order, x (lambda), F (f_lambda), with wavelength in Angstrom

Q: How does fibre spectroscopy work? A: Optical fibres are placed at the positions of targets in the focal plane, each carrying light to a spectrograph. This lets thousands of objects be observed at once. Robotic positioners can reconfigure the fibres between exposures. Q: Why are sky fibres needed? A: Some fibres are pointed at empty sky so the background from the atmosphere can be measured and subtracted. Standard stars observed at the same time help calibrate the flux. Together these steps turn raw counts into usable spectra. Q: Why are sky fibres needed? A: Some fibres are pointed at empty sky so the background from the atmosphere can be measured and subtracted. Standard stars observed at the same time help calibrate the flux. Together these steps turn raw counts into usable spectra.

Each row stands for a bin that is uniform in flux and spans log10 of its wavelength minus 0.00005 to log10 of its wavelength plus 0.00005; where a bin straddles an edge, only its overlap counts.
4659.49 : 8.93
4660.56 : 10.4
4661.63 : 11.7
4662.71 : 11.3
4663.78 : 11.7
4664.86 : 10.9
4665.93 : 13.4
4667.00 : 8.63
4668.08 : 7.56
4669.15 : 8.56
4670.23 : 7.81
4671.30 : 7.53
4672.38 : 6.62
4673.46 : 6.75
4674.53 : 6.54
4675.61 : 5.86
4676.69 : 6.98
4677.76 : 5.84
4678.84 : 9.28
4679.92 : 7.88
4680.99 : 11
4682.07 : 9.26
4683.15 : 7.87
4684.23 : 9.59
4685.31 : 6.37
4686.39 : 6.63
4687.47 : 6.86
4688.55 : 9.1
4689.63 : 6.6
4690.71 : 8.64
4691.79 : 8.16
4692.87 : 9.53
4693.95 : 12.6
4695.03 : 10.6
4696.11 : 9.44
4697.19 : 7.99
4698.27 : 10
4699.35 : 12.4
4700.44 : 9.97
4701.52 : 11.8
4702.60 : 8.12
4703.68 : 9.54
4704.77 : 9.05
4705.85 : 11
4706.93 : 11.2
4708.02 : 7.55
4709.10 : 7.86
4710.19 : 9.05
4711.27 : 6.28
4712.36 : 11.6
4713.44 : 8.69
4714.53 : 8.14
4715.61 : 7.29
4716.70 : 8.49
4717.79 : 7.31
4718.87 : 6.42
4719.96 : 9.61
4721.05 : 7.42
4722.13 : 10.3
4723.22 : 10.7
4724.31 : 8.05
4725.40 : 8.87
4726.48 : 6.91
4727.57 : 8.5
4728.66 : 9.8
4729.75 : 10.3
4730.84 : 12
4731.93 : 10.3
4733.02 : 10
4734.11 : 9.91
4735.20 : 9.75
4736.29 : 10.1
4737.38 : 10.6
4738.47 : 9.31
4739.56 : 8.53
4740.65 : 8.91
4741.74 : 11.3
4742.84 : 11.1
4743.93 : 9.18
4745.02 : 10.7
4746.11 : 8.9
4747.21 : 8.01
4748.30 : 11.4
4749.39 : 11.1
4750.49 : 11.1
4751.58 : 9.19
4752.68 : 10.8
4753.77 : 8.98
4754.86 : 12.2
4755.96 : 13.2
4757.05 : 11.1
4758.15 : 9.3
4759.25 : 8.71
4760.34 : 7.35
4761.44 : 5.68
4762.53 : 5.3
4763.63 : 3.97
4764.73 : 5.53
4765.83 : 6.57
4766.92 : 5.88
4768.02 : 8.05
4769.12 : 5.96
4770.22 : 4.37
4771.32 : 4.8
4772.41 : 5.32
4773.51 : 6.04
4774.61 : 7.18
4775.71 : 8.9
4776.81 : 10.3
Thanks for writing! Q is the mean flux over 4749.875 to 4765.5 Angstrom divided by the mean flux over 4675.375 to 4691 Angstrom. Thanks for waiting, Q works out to 1.11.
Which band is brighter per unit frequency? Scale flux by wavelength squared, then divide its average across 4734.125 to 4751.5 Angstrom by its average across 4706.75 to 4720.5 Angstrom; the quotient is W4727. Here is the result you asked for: 1.2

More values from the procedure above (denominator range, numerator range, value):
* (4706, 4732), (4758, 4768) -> 0.74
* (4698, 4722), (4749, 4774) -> 0.88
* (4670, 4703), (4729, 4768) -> 1.12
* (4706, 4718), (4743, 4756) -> 1.22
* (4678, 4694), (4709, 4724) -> 1.02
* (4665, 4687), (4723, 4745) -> 1.24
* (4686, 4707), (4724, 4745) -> 1.04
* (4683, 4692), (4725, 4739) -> 1.28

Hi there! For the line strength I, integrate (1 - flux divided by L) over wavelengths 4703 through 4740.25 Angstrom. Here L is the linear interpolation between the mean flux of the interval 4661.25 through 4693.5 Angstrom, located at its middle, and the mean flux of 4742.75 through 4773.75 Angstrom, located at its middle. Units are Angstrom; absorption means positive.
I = -3.5 Angstrom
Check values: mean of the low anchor 8.47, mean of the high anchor 8.25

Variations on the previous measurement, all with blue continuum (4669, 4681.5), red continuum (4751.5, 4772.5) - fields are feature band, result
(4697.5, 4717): -4.6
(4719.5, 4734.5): -3.7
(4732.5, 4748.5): -4.7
